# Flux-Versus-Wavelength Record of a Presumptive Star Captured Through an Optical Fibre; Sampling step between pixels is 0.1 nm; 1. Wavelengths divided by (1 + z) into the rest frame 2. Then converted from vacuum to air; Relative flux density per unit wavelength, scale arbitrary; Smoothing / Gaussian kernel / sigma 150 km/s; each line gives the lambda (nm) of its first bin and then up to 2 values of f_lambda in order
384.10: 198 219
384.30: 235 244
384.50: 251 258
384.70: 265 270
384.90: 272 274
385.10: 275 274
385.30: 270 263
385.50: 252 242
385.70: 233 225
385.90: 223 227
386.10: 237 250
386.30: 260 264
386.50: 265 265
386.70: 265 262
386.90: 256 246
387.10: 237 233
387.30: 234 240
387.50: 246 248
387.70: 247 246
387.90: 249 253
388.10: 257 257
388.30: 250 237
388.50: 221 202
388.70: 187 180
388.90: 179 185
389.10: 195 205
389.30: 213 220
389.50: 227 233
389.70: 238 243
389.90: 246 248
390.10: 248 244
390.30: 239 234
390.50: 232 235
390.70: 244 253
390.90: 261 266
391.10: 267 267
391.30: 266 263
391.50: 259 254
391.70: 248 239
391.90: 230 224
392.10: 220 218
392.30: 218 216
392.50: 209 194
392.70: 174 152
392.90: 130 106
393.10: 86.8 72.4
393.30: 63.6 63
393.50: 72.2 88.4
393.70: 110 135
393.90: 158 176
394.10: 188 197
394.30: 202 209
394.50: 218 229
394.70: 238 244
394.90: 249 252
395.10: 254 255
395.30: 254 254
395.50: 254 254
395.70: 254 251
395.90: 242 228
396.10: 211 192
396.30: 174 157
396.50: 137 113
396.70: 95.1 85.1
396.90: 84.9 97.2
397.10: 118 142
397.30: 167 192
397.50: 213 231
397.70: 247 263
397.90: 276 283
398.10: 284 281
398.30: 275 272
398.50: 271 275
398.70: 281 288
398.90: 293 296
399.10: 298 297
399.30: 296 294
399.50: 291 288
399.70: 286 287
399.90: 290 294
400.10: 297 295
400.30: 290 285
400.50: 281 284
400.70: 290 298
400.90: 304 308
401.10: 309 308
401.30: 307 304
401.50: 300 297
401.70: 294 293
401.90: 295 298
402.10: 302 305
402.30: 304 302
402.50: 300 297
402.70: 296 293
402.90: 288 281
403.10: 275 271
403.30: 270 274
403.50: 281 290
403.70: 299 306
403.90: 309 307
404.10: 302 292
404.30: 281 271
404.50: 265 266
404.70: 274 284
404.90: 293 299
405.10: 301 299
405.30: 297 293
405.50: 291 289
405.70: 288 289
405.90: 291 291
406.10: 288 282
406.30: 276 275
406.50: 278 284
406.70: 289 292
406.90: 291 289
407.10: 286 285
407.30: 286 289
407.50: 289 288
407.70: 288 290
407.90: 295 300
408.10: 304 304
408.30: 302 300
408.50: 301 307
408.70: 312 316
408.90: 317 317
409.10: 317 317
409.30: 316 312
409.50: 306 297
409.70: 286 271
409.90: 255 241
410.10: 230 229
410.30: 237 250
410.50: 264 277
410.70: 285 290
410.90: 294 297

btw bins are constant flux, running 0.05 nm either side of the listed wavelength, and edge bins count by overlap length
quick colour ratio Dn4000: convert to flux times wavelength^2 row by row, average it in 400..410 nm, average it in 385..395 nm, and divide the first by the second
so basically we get 1.44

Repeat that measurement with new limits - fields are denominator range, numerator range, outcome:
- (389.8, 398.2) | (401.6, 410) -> 1.53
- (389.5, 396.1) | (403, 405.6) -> 1.44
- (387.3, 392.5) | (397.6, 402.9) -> 1.30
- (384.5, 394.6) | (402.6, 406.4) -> 1.40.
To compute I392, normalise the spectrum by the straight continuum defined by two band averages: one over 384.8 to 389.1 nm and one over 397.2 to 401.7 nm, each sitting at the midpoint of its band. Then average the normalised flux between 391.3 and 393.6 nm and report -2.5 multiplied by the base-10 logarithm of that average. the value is 0.40 mag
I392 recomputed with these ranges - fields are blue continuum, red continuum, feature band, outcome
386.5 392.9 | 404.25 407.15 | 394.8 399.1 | 0.16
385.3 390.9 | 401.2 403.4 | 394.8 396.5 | 0.16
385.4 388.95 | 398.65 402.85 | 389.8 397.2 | 0.31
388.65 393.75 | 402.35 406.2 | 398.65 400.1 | -0.14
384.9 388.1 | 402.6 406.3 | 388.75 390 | 0.19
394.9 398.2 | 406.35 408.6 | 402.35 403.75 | -0.12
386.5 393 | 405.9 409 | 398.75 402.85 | -0.10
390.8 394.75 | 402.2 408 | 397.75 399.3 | -0.19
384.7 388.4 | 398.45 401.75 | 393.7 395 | 0.34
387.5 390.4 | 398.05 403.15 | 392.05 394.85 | 0.47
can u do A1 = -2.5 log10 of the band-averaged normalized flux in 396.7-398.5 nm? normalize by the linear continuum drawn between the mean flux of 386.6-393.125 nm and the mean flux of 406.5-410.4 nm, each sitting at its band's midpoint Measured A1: 0.23 mag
